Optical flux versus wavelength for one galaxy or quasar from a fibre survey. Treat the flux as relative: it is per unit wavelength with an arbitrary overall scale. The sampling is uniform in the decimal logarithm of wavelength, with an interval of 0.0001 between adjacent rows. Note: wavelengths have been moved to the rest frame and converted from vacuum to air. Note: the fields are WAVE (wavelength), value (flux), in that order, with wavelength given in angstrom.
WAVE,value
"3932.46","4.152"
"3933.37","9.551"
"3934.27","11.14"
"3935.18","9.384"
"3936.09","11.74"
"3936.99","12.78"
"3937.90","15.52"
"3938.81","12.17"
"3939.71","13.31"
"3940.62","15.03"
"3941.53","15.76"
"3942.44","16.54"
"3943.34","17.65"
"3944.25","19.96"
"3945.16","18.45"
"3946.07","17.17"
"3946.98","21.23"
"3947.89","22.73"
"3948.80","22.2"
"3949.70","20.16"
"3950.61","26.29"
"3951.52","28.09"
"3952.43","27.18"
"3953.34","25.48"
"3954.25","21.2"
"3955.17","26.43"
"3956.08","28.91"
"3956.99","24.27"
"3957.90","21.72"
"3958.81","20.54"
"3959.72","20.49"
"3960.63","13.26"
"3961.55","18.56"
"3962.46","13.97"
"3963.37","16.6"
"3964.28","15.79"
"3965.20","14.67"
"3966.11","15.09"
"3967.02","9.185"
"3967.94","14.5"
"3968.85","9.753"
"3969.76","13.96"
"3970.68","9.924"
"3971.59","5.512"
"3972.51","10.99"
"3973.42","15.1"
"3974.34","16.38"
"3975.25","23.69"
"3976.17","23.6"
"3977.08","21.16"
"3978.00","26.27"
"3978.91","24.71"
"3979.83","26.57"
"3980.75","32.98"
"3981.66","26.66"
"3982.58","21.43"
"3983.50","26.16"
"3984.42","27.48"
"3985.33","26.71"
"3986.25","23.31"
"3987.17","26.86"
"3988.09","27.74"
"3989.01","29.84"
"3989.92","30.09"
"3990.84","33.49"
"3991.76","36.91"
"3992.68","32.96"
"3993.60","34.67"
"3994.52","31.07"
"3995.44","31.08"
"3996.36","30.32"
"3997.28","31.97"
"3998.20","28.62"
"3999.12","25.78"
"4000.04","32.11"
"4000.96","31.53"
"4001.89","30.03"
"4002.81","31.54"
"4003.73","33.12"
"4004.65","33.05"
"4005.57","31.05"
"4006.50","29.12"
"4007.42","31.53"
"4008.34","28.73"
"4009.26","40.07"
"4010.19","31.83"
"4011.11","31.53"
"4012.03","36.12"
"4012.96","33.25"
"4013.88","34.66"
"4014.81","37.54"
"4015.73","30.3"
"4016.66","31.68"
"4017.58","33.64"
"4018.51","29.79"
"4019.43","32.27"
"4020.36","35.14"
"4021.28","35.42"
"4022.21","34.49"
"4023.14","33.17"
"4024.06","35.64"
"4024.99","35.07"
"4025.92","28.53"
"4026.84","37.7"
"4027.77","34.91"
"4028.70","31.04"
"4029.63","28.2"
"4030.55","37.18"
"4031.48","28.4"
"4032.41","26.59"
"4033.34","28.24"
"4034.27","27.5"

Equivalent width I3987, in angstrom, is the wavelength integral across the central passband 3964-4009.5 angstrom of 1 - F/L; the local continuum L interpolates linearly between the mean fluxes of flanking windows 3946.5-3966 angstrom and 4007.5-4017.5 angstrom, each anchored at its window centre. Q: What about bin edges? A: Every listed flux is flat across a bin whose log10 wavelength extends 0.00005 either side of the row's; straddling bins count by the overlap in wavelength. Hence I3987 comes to 5.0 angstrom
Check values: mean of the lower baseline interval 21.3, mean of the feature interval 25.3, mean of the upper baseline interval 33.5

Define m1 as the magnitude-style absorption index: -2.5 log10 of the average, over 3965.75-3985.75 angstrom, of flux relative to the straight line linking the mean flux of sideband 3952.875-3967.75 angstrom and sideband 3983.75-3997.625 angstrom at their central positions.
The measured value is 0.28 mag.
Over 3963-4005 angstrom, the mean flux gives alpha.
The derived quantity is 24.4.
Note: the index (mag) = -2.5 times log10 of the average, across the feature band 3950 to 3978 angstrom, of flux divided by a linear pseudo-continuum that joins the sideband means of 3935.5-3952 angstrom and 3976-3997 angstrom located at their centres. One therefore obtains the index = 0.21 mag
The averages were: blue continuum 18.1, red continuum 28.5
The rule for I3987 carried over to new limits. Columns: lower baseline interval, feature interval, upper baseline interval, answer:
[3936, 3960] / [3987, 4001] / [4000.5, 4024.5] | -0.83 angstrom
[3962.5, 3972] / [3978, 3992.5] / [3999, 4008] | -4.27 angstrom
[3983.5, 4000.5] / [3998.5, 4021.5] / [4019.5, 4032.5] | -0.53 angstrom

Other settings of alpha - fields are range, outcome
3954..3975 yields 16.4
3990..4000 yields 31.6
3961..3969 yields 14.4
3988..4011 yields 31.6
